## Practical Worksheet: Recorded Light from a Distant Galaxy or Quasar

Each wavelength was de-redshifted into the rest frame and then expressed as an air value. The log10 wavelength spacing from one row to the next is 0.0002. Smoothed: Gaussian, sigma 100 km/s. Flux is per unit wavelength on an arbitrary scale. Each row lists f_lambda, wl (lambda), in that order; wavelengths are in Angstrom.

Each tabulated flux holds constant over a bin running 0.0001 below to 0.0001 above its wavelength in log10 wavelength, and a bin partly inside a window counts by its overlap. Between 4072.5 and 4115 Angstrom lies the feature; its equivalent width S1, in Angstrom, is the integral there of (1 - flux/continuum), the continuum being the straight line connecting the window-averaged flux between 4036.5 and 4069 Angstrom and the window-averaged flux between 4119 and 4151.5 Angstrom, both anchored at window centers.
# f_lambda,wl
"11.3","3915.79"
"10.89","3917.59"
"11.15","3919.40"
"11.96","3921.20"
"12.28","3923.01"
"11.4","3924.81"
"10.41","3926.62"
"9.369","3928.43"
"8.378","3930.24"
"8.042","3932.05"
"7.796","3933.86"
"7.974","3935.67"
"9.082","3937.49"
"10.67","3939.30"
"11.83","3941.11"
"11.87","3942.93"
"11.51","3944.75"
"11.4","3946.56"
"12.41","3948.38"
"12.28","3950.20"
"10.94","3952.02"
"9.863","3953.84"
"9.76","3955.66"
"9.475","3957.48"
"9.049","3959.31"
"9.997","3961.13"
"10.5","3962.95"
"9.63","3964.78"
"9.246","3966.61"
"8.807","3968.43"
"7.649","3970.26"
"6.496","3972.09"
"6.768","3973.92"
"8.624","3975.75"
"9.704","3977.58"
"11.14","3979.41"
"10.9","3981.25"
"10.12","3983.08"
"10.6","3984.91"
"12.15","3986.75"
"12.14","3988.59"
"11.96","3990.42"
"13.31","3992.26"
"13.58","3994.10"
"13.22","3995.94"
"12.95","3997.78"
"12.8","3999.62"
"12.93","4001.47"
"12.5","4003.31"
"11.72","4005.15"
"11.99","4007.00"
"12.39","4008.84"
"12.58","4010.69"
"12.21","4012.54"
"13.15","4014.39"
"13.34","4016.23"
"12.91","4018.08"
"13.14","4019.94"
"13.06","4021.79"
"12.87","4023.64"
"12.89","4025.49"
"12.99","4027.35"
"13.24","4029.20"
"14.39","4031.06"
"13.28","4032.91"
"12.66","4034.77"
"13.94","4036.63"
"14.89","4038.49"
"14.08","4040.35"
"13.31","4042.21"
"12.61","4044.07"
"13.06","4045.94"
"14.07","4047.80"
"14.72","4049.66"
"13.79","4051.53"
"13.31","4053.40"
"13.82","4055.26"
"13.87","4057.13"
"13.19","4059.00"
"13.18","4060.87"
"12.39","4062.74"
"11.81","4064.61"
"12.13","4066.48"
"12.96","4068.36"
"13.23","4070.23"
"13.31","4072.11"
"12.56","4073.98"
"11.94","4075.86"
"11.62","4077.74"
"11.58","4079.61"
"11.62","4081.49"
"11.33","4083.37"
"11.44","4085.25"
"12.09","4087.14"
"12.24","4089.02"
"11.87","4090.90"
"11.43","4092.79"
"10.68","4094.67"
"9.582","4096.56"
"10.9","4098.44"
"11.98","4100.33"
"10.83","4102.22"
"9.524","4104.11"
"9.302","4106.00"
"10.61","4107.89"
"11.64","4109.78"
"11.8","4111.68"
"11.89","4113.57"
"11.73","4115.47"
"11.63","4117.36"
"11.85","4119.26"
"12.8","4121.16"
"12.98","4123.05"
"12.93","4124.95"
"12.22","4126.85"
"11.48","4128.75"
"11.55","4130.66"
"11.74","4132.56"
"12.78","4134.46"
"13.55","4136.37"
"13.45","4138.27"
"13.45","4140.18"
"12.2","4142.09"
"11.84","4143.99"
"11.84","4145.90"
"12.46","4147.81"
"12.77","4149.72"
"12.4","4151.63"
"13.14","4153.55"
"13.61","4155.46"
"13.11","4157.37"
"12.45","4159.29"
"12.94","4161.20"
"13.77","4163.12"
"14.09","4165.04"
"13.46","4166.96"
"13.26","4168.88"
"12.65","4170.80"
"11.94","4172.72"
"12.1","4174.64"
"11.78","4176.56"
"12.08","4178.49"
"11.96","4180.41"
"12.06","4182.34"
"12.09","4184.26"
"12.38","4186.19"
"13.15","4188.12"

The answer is 5.30 Angstrom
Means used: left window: 13.4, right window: 12.5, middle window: 11.3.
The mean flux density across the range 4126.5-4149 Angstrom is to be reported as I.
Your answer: 12.4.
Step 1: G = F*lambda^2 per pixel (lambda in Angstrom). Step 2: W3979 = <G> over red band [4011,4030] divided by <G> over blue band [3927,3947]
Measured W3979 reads 1.4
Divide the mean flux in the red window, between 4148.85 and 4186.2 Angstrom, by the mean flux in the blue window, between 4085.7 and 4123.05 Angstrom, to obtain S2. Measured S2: 1.1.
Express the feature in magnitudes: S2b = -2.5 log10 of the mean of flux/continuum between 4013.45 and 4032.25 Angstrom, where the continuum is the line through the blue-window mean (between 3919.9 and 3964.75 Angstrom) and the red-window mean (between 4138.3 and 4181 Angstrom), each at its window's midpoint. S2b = -0.177 mag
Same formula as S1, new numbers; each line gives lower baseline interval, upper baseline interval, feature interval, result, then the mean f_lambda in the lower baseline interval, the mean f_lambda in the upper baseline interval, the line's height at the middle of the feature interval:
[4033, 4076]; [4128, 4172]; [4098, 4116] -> 2.8 Angstrom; 13.3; 12.8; 13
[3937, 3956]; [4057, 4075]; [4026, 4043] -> -1.7 Angstrom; 11.1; 12.8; 12.4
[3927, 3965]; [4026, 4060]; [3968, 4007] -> 2.2 Angstrom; 10.1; 13.6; 11.6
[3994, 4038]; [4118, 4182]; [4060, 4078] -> 0.4 Angstrom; 13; 12.6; 12.8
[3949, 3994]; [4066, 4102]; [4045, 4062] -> -3.5 Angstrom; 10.1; 11.8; 11.3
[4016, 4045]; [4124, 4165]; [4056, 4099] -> 3.4 Angstrom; 13.4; 12.7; 13.1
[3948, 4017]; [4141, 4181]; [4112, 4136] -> 0.3 Angstrom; 11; 12.7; 12.3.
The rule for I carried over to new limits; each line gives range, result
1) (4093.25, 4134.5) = 11.4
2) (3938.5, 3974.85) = 10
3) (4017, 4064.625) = 13.4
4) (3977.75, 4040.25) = 12.7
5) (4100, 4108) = 10.3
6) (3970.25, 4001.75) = 11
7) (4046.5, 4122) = 12.1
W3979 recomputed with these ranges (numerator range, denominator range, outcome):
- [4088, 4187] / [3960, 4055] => 1.07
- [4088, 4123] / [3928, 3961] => 1.21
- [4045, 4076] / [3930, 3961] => 1.37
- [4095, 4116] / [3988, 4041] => 0.87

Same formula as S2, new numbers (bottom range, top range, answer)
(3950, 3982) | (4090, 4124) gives 1.20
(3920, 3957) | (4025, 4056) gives 1.30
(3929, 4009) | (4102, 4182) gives 1.16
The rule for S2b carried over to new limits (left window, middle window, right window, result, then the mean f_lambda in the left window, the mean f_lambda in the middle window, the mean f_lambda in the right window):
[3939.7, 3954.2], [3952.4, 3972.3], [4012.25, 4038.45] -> 0.27 mag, 11.5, 9.27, 13.2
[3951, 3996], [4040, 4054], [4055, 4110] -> -0.20 mag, 10.2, 13.6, 11.8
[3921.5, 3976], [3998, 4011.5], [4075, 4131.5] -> -0.19 mag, 9.82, 12.4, 11.5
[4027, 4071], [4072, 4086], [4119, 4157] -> 0.11 mag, 13.4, 11.9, 12.6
